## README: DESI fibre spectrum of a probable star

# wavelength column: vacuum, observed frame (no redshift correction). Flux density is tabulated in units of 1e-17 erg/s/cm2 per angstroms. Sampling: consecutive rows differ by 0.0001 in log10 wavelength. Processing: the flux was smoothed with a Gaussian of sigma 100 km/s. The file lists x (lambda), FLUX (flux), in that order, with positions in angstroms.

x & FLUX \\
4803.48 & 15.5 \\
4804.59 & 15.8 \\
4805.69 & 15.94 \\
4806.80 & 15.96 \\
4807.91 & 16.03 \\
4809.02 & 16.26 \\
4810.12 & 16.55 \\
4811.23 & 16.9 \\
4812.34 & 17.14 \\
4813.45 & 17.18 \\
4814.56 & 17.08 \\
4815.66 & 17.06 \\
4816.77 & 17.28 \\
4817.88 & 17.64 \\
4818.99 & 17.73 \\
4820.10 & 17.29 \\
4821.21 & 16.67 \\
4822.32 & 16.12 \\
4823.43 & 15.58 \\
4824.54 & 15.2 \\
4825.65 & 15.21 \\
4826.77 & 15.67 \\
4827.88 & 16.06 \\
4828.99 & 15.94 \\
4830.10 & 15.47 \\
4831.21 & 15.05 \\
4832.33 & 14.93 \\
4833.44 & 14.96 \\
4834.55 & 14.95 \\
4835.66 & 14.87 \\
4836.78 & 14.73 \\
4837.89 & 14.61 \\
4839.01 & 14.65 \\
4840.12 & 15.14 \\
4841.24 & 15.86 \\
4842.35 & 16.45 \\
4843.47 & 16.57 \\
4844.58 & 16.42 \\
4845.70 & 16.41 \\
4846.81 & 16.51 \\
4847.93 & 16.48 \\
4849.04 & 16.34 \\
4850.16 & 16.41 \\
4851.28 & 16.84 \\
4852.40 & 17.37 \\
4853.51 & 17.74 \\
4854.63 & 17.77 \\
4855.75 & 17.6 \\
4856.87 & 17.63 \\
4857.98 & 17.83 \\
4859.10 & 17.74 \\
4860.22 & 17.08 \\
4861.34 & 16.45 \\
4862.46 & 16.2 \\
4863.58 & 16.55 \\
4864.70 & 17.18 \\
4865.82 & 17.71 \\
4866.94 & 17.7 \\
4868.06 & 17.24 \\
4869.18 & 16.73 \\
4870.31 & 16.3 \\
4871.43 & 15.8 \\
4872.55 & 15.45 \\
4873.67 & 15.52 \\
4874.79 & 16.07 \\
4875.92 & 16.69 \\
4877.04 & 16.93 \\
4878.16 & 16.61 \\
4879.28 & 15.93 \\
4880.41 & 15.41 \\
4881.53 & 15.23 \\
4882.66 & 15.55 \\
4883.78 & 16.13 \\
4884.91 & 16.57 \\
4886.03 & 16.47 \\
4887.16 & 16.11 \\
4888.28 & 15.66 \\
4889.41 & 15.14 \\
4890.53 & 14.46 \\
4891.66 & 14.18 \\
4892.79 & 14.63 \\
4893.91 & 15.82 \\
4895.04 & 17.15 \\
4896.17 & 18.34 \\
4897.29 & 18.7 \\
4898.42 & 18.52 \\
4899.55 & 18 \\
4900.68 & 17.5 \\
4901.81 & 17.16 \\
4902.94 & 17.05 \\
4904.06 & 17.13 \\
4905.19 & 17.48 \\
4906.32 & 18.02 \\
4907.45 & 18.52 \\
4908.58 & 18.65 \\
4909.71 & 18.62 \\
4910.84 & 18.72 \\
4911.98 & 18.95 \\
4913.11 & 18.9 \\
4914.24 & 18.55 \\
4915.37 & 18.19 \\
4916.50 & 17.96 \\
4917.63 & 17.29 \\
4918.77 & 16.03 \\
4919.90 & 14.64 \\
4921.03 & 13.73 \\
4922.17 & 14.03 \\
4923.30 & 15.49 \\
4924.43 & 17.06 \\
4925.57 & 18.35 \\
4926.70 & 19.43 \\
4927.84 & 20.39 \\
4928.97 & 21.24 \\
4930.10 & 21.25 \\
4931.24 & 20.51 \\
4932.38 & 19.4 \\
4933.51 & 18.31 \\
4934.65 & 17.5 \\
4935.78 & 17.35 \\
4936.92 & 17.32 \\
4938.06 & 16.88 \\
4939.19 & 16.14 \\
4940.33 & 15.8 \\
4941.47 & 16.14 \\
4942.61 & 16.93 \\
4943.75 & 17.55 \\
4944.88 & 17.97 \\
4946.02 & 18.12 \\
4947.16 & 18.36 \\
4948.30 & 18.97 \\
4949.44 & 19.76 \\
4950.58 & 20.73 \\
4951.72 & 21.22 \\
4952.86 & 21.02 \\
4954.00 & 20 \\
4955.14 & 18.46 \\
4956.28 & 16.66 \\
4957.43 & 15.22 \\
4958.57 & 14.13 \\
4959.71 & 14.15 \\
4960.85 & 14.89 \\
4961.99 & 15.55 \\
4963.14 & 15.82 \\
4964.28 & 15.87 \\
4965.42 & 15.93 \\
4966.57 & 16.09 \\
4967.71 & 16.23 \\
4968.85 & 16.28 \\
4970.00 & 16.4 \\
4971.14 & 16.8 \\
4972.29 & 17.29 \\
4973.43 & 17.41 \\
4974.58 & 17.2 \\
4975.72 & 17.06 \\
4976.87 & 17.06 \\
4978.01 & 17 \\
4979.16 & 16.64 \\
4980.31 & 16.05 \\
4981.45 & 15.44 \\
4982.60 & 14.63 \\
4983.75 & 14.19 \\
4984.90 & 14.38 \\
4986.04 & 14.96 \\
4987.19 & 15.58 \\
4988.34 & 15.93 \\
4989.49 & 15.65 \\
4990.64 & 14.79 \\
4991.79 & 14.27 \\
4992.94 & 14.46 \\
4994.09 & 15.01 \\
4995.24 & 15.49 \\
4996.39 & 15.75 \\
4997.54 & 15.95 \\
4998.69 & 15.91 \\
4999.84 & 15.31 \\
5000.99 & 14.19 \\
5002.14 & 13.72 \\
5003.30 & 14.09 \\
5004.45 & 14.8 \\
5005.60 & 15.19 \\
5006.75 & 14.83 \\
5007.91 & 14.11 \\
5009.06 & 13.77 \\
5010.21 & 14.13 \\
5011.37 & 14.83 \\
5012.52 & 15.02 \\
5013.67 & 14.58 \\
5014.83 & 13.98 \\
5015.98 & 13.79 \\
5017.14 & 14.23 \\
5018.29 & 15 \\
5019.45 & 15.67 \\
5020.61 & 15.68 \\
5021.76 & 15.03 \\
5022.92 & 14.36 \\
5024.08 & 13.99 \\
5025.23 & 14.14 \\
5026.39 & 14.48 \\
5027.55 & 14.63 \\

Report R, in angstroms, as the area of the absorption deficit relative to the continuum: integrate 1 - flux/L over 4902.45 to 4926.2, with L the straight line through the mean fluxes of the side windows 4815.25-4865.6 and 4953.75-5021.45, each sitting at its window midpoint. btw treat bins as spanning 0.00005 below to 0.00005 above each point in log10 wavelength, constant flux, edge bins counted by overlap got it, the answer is -2.1 angstroms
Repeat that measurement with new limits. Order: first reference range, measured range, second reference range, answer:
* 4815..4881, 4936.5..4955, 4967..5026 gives -3.2 angstroms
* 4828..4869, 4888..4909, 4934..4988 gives -0.5 angstroms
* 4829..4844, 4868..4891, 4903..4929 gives 0.8 angstroms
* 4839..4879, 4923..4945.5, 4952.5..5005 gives -2.7 angstroms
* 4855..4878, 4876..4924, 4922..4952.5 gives 2.1 angstroms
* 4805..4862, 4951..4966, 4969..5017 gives -1.3 angstroms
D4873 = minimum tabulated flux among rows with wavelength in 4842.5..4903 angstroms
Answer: 14.18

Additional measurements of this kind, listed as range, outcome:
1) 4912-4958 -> 13.73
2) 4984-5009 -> 13.72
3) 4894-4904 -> 17.05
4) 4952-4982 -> 14.13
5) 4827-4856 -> 14.61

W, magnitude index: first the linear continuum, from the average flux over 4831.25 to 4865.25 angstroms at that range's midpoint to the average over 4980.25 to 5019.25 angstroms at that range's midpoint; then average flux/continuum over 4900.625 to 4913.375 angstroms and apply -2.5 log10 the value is -0.15 mag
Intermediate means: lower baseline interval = 16.3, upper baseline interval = 14.8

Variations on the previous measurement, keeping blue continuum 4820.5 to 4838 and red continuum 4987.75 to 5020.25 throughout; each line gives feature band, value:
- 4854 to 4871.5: -0.12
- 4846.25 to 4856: -0.11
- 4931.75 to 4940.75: -0.16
